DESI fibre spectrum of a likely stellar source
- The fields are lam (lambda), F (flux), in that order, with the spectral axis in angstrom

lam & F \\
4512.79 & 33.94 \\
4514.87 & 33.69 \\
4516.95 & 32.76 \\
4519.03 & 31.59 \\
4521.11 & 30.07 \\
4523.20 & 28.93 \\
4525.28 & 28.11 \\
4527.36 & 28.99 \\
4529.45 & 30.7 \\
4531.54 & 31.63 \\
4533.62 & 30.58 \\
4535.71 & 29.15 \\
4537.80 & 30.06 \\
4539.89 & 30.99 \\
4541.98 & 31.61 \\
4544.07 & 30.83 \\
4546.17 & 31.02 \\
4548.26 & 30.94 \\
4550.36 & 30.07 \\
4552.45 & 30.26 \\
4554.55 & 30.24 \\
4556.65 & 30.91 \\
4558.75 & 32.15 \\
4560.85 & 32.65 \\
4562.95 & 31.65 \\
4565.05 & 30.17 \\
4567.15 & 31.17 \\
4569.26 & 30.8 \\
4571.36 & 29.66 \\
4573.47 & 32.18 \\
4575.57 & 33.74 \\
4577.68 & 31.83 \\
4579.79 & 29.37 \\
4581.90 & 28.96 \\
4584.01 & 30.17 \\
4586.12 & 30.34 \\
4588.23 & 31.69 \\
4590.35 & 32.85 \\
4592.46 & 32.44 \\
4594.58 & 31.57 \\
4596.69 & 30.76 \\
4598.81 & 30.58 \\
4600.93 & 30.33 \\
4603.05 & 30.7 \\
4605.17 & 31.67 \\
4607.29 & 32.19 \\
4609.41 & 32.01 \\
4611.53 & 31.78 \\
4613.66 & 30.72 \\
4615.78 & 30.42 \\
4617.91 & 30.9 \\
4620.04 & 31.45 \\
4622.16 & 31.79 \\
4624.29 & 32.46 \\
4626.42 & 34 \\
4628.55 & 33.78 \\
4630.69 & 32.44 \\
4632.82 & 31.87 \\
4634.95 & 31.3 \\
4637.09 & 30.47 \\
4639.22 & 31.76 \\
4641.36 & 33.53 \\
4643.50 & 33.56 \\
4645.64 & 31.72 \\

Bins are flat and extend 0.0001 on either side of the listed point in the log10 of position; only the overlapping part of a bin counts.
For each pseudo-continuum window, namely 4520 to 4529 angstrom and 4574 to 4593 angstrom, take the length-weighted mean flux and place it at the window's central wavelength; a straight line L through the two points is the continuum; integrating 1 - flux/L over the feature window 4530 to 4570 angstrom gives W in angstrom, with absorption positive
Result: -1.1 angstrom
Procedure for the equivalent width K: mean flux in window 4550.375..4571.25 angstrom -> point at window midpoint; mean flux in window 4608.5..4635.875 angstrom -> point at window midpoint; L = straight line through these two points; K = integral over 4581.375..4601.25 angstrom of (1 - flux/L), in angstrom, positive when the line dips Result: 0.26 angstrom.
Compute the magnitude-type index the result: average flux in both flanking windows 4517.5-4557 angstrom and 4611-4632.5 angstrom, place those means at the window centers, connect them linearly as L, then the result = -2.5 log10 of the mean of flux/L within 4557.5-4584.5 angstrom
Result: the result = -0.004 mag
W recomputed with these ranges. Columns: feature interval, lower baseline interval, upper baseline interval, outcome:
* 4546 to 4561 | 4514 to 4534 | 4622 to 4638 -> 0.1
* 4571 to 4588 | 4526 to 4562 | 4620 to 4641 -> 0.3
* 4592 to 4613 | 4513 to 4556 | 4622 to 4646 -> 0.3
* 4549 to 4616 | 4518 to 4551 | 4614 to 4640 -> 0.0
